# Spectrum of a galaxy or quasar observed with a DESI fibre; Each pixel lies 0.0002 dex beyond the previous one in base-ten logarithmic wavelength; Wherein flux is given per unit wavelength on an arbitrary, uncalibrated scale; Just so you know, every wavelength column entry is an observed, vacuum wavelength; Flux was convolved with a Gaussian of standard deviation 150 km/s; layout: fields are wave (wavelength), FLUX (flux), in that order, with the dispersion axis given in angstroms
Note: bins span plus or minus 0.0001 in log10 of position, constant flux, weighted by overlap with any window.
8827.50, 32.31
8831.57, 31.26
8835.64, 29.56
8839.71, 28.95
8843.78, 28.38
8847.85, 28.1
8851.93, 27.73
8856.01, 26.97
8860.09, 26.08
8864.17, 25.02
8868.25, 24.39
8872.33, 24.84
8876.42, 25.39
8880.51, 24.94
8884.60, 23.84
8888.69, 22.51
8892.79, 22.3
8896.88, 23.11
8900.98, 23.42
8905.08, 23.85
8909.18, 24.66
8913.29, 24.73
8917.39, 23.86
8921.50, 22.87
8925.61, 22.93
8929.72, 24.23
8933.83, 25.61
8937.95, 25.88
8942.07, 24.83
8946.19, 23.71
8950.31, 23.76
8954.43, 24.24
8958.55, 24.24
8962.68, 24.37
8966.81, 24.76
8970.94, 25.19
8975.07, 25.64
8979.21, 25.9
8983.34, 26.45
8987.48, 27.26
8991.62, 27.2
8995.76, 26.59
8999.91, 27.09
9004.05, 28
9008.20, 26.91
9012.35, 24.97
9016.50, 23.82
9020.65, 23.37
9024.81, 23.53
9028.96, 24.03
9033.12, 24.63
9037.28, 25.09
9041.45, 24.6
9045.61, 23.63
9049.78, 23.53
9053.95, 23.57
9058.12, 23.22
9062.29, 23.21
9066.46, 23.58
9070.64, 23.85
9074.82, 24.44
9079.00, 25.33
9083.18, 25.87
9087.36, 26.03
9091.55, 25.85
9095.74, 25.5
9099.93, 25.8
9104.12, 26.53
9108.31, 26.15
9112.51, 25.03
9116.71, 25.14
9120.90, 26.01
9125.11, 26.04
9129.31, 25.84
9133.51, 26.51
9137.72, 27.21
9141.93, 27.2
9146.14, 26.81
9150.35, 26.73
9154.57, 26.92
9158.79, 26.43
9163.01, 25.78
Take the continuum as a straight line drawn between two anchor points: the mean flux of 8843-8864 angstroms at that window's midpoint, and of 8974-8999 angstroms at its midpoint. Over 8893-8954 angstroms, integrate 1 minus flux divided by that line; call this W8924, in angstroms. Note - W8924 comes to 6.4 angstroms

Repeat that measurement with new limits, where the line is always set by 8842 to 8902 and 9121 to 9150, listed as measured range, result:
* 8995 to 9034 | 1.0 angstroms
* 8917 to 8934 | 1.2 angstroms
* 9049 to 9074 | 2.5 angstroms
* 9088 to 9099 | 0.3 angstroms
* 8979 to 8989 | -0.3 angstroms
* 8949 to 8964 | 0.8 angstroms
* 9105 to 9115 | 0.3 angstroms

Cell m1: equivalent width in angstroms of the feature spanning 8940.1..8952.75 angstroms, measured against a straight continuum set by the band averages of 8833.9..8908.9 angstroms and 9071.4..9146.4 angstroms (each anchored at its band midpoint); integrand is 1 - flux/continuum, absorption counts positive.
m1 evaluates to 0.7 angstroms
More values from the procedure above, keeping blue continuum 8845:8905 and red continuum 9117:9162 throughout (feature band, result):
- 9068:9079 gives 0.7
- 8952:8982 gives 0.6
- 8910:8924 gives 0.7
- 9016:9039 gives 1.6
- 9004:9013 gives -0.3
